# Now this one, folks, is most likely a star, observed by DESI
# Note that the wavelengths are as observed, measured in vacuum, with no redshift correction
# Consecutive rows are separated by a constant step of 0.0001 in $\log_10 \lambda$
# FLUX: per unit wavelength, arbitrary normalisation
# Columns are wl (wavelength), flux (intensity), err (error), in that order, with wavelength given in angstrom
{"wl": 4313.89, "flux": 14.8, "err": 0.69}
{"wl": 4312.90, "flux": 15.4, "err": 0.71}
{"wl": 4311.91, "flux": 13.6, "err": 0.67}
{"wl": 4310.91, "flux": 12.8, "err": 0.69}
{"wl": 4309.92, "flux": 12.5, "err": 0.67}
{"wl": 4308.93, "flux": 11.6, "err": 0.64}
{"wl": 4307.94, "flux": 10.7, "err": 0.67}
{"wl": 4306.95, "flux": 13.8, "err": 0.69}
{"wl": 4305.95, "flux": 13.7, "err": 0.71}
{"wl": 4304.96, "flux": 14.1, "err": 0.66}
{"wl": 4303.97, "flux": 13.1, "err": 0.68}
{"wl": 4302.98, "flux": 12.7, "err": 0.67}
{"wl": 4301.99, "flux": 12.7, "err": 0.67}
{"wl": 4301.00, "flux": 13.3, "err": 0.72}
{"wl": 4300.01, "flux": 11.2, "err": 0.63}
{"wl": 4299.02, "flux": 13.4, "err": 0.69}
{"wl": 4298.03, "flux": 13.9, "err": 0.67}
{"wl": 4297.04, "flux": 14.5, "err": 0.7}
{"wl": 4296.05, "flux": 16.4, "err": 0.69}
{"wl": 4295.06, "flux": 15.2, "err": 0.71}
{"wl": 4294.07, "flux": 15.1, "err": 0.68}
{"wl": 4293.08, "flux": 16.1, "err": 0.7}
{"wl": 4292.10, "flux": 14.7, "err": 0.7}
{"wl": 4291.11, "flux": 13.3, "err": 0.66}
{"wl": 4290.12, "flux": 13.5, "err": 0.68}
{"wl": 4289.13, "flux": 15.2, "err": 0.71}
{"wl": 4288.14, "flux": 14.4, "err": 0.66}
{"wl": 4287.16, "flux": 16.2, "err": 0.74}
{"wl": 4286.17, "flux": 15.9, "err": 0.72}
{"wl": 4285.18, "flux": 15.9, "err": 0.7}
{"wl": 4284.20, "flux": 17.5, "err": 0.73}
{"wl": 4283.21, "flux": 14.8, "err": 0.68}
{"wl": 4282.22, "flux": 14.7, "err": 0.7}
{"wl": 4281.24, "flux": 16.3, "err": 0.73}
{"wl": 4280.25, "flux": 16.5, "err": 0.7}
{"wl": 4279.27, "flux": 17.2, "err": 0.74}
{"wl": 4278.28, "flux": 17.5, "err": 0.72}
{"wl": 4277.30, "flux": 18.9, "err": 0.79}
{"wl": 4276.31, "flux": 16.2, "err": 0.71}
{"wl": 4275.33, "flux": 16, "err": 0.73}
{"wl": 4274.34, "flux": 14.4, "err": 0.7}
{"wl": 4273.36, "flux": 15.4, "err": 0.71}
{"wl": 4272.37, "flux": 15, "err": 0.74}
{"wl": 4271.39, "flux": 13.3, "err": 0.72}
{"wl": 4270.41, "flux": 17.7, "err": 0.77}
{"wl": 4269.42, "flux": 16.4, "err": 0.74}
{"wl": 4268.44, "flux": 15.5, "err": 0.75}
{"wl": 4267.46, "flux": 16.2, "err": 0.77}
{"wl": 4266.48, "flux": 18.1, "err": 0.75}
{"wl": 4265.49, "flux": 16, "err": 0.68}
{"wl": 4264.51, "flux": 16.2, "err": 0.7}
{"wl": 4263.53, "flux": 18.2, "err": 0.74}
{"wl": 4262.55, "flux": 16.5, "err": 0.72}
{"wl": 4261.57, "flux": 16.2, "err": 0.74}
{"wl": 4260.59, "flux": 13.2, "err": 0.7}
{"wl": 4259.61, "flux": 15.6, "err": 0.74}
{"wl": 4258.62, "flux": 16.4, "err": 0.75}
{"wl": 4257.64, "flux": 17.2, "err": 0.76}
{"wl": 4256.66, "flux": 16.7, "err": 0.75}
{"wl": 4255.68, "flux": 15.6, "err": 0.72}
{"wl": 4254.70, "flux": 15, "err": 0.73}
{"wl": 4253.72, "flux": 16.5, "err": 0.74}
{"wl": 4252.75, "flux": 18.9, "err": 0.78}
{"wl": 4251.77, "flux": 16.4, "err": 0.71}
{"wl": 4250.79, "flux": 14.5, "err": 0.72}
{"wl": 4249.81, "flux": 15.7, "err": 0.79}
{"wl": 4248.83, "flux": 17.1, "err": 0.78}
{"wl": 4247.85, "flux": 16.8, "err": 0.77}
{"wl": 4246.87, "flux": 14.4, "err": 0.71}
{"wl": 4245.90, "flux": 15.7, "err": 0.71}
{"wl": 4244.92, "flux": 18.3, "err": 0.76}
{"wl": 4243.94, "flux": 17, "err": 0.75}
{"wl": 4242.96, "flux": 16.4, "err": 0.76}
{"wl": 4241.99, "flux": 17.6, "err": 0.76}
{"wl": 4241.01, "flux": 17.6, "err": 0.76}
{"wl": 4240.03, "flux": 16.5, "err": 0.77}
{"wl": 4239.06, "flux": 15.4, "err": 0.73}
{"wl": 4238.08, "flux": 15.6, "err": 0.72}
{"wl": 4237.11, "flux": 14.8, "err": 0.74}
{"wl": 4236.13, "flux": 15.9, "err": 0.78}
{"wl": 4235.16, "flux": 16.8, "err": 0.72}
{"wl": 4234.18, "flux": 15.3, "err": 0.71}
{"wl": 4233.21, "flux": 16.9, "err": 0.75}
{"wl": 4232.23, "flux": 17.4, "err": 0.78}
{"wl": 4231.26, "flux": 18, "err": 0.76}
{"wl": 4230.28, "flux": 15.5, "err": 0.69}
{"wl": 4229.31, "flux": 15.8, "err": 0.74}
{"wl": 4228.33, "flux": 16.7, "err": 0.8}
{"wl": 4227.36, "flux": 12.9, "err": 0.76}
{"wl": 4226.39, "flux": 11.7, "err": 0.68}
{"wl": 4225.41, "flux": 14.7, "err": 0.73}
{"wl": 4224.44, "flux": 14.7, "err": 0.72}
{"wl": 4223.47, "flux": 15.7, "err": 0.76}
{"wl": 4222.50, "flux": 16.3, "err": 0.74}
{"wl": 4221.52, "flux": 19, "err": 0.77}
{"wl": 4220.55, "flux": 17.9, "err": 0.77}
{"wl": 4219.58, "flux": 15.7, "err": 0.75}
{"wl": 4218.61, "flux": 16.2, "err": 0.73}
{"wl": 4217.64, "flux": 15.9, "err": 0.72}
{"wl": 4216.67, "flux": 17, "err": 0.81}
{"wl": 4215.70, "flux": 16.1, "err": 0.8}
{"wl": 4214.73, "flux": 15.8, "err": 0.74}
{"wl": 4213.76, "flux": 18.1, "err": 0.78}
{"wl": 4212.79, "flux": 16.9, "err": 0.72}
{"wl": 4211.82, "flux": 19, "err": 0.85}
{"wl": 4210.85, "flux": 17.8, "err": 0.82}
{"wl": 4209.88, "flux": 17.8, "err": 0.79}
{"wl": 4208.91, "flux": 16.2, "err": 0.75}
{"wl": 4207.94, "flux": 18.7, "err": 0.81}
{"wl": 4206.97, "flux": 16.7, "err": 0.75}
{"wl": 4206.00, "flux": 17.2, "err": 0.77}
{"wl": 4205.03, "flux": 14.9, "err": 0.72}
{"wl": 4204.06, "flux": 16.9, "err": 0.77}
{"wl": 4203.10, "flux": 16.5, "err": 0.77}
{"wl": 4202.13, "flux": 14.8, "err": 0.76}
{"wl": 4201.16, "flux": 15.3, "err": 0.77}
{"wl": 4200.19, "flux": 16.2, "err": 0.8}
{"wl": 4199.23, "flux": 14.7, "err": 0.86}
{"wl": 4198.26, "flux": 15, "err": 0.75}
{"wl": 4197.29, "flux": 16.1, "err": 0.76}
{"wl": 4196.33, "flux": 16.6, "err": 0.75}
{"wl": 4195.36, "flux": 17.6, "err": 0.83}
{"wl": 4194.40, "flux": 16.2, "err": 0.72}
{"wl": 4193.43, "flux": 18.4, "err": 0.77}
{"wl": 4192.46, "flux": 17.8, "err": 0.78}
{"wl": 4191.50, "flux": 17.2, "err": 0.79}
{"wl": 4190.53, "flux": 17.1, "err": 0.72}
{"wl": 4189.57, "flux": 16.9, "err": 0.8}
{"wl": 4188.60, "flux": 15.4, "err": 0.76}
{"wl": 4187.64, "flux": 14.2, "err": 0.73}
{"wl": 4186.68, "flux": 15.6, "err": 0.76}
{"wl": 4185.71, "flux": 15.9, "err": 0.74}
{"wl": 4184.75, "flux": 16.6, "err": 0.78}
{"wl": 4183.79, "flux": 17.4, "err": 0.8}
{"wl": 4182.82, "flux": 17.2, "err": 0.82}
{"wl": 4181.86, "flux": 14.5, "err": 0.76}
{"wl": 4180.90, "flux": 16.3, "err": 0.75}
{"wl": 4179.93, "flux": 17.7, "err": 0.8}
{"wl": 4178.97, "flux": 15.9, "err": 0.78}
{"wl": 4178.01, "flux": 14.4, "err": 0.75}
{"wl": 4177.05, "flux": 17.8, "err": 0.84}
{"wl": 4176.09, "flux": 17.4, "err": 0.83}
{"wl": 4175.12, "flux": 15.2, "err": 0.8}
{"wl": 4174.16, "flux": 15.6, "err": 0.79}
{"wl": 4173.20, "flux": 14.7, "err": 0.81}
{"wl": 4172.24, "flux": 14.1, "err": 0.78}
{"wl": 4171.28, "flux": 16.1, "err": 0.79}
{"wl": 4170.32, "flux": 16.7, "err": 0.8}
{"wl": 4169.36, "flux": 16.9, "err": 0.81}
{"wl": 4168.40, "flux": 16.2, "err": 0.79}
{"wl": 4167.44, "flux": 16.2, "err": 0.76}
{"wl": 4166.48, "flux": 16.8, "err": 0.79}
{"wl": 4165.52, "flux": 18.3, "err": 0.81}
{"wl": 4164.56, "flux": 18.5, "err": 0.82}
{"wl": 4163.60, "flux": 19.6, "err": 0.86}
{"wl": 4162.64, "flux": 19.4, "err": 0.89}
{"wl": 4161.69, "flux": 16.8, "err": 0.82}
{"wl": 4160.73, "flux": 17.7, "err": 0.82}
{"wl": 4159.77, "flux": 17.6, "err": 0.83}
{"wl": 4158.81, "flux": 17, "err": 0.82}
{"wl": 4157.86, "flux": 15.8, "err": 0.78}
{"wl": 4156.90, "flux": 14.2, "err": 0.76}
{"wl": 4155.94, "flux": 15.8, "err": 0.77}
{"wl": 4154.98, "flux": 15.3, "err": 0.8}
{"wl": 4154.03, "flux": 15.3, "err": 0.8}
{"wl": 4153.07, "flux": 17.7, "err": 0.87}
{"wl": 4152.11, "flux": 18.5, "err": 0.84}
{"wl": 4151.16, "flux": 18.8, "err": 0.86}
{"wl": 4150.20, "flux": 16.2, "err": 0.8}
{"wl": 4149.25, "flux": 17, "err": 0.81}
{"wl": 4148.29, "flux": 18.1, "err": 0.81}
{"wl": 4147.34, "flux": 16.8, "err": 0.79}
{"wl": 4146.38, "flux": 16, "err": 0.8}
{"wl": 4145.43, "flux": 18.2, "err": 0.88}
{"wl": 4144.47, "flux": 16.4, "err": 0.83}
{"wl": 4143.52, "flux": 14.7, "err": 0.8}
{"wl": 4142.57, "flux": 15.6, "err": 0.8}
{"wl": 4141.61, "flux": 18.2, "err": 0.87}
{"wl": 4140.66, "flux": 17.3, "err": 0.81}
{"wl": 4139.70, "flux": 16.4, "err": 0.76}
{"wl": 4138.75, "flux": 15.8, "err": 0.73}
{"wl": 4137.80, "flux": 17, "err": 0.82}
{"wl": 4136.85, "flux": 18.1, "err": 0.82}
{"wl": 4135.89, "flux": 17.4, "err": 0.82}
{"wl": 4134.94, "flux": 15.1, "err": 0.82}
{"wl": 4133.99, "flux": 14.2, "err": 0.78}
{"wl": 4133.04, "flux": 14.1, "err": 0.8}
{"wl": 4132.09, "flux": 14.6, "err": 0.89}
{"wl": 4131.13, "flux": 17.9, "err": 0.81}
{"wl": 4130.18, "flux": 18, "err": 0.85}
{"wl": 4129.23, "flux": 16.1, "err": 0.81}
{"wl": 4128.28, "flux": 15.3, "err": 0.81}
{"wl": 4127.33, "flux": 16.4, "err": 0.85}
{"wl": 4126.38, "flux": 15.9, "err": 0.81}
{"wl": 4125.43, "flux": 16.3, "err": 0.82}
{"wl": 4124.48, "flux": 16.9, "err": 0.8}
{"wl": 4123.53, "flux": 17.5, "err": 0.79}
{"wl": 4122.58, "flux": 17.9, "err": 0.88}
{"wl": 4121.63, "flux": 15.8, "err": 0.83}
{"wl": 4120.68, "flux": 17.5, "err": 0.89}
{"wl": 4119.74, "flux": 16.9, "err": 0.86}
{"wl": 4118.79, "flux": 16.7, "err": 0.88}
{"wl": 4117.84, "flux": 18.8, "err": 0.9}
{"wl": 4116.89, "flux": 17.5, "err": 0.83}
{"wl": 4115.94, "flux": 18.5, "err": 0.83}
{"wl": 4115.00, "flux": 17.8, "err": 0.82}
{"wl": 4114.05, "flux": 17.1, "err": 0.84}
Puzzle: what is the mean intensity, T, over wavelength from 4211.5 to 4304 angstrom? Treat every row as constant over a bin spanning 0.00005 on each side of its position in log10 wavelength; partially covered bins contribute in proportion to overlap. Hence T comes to 15.8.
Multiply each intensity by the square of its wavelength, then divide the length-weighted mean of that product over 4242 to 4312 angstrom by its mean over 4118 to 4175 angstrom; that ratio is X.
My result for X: 1.0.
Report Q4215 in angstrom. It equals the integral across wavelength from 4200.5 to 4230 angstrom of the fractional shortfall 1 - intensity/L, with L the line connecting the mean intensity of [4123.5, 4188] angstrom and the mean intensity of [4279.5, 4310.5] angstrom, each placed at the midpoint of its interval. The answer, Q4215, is -1.4 angstrom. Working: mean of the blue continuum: 16.5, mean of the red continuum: 14.3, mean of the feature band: 16.3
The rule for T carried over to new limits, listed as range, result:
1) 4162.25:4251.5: 16.4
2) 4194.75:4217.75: 16.6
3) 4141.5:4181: 16.7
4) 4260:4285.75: 16.1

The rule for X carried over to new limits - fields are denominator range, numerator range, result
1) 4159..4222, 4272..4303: 0.95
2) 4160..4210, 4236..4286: 1.02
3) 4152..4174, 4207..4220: 1.04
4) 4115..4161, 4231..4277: 1.03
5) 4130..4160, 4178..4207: 1.01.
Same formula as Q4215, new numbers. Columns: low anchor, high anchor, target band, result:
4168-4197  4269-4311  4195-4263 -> -2.7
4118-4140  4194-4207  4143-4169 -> -1.1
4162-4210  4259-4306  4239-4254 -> -0.8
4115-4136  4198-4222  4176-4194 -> 0.2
